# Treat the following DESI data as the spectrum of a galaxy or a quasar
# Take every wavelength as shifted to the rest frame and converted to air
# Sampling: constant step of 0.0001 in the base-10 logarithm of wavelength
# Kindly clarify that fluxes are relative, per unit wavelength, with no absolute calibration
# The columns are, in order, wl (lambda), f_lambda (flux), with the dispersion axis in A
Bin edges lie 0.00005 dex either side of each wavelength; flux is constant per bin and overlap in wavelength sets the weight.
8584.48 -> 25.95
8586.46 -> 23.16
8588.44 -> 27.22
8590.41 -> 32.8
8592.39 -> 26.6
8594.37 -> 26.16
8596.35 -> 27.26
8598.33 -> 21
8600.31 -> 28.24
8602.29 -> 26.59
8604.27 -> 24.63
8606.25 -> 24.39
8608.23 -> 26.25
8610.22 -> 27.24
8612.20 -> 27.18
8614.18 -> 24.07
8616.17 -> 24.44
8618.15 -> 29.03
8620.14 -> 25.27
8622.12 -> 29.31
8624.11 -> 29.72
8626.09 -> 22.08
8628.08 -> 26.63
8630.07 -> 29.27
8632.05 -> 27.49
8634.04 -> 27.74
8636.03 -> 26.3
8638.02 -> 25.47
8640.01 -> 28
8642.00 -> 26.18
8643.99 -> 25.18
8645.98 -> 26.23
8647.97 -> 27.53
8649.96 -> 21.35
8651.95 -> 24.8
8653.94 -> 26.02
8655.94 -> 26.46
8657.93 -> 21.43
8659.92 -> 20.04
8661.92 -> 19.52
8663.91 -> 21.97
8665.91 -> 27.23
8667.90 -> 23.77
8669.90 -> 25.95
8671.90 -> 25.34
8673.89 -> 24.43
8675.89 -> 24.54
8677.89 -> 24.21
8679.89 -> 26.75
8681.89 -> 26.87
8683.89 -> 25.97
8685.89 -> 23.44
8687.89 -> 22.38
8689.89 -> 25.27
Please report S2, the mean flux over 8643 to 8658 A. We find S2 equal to 25.1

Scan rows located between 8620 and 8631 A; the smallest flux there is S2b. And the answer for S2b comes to 22.08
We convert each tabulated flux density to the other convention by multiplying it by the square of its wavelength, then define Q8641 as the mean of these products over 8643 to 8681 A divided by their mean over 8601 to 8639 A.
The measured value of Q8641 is 0.9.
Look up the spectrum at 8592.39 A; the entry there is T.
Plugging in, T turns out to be 26.6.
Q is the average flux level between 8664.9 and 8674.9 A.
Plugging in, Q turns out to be 25.3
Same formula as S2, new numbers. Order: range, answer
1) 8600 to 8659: 26.1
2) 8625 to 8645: 26.5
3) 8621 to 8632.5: 27.4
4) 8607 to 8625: 26.9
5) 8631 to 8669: 24.9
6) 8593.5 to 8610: 25.6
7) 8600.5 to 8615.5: 25.9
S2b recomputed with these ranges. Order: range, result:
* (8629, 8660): 20.04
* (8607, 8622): 24.07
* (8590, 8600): 21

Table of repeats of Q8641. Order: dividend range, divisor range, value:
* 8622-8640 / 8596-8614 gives 1.06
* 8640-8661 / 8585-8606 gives 0.95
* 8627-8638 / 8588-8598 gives 1.00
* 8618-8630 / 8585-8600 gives 1.03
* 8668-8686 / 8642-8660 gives 1.03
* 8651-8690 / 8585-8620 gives 0.94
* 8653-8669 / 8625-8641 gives 0.88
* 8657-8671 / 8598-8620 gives 0.90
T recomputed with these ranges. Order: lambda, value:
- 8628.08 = 26.63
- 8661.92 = 19.52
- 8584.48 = 25.95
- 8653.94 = 26.02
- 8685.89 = 23.44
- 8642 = 26.18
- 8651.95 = 24.8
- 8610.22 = 27.24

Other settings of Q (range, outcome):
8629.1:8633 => 28.4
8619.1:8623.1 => 27.3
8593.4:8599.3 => 24.8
